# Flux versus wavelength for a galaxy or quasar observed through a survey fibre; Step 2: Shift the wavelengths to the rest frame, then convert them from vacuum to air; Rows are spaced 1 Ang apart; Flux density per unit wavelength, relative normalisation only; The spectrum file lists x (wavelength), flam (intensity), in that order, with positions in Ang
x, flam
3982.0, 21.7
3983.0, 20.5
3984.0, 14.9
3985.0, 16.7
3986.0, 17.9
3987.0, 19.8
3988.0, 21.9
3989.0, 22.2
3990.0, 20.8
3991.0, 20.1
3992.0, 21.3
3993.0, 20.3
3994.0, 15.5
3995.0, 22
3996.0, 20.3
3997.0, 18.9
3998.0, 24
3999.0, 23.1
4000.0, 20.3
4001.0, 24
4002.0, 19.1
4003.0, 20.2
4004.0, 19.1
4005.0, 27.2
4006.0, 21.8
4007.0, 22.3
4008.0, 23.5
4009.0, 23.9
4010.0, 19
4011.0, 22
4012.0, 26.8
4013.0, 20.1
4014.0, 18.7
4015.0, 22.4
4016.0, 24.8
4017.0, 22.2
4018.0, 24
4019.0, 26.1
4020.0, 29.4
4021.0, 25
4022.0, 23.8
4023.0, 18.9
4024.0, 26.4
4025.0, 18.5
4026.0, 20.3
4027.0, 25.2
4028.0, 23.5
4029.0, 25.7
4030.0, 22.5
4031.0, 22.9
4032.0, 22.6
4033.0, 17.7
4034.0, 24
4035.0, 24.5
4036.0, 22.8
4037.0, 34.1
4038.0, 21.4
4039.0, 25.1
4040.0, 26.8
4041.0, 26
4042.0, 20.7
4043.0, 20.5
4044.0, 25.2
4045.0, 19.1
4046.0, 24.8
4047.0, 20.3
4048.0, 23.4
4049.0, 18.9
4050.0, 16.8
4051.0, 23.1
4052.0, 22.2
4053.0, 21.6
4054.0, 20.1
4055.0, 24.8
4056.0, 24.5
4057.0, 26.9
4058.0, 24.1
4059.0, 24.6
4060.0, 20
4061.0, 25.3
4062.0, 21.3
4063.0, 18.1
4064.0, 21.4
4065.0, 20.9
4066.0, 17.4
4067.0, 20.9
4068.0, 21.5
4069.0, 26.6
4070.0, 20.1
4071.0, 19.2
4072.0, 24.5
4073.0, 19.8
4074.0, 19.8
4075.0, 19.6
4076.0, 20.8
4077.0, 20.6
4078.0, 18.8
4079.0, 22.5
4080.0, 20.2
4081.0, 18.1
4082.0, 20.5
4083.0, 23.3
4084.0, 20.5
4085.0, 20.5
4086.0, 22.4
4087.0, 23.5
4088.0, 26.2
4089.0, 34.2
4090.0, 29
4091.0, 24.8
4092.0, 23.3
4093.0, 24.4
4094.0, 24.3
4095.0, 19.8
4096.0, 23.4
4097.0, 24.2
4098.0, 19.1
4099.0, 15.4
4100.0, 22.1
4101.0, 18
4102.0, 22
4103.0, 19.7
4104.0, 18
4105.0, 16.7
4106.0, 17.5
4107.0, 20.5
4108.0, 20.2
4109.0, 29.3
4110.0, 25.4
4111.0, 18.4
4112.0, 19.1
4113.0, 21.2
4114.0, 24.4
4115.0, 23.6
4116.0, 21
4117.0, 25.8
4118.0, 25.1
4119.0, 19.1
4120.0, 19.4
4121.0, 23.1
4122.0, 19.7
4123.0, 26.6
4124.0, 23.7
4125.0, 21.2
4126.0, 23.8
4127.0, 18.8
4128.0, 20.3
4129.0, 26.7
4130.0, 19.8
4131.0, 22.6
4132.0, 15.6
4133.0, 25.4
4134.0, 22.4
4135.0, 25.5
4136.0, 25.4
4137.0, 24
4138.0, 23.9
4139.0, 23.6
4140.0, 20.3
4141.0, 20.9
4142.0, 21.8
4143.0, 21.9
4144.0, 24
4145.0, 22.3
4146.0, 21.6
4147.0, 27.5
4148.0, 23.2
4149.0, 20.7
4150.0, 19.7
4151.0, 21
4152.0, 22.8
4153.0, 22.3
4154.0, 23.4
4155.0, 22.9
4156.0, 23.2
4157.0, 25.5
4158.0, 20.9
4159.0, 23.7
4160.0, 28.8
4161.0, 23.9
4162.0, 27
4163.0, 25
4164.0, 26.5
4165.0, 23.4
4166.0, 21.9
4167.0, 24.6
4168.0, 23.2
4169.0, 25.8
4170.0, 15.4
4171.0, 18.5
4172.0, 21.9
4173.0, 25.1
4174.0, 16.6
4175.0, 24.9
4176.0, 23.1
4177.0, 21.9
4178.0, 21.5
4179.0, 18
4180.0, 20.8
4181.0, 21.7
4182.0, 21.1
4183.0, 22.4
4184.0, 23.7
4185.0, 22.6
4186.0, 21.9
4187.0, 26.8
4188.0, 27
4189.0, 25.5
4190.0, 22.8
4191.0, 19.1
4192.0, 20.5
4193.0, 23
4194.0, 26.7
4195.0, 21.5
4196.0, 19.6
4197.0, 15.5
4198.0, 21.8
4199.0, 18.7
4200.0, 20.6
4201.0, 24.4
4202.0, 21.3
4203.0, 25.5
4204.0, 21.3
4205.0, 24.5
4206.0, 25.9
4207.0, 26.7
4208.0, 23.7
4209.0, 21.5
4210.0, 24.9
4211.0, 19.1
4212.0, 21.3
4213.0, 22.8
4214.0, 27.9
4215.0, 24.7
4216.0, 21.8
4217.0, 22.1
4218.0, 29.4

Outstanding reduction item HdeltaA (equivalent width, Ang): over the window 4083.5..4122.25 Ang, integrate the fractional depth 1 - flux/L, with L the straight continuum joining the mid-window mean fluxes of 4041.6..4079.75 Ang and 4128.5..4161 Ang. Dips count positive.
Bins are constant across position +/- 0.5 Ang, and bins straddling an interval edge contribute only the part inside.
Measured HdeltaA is 0.1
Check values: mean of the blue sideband 21.6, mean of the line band 22.2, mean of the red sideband 22.9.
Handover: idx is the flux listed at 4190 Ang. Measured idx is 22.8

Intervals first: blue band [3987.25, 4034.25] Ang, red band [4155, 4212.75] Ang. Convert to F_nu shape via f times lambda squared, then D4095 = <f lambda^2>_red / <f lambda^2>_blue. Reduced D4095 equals 1.11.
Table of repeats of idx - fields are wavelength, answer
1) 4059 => 24.6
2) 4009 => 23.9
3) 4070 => 20.1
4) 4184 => 23.7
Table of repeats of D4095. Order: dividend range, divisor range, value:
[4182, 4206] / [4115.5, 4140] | 1.03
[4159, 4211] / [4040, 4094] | 1.08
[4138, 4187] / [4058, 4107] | 1.09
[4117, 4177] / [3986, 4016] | 1.14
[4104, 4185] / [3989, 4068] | 1.06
